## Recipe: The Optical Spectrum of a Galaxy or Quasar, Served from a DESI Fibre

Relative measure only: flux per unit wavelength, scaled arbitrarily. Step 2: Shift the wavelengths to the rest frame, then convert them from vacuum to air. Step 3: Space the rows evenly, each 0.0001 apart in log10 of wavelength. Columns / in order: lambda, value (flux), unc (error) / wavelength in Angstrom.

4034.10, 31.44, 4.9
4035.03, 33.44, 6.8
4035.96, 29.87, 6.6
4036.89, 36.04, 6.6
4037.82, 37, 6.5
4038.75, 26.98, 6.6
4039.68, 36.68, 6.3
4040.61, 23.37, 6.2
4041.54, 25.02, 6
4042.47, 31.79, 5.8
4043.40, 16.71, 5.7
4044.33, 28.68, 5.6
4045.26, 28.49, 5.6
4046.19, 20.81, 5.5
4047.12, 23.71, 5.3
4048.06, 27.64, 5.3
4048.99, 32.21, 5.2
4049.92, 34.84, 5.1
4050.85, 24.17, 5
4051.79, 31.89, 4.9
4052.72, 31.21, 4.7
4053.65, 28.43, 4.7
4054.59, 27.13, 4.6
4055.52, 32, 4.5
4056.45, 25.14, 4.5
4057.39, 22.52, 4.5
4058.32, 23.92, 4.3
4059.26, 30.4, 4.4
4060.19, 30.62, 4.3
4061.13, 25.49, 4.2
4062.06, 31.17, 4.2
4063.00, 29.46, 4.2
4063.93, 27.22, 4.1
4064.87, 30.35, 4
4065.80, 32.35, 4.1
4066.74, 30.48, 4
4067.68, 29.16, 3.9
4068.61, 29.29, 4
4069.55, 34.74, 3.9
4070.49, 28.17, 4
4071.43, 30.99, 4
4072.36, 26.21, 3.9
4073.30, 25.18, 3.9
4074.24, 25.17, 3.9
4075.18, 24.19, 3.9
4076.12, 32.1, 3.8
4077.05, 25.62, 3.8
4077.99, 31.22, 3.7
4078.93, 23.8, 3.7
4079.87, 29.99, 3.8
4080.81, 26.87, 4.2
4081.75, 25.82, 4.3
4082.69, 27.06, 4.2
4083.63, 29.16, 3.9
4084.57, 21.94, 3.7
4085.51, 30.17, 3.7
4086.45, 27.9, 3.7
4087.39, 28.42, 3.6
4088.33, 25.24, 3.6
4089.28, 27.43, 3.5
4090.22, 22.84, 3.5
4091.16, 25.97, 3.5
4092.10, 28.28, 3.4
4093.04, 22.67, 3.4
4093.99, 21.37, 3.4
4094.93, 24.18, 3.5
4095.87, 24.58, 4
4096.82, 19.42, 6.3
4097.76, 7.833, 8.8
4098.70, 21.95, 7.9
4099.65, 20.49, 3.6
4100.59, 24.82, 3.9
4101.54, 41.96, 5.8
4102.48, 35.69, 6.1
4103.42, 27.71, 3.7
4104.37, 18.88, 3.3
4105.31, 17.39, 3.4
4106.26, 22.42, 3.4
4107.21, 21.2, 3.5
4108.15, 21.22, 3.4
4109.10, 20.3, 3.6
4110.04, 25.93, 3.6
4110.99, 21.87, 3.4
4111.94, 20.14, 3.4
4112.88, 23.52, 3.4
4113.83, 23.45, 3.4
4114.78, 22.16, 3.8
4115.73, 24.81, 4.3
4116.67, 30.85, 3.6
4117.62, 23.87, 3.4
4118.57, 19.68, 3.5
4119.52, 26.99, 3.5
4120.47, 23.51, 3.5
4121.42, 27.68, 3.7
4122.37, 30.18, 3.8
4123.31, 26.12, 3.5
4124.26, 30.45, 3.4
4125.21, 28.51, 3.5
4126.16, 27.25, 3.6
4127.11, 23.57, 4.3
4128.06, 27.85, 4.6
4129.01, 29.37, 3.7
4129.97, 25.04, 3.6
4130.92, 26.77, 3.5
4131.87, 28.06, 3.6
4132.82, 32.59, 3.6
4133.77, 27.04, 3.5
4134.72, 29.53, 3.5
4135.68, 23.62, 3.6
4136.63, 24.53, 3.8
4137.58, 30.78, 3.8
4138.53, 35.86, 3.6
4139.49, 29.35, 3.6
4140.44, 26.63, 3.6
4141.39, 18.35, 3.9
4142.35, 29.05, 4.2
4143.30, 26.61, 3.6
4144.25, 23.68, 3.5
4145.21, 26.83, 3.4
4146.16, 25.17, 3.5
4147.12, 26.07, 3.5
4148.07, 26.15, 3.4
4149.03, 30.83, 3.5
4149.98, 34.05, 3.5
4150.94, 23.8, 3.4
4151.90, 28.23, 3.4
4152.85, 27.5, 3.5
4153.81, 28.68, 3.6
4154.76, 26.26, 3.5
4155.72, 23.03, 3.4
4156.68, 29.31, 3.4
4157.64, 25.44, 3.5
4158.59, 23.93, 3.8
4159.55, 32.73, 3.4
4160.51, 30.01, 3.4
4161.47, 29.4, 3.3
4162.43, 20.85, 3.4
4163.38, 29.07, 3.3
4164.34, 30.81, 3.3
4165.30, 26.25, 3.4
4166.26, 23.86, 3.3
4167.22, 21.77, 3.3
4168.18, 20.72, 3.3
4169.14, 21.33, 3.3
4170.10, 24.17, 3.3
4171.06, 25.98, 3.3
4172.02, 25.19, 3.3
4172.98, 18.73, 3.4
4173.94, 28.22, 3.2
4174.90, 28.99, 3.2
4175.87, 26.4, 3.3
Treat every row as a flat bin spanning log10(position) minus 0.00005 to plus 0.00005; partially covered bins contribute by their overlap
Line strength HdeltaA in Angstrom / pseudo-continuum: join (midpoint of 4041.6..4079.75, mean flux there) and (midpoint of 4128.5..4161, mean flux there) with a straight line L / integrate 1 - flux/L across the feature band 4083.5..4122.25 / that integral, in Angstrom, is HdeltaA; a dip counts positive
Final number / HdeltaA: 4.88 Angstrom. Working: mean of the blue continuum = 28.1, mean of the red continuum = 27.5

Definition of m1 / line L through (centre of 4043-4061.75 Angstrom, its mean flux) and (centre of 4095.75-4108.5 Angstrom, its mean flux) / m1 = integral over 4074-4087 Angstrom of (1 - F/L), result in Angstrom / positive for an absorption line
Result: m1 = -1.2 Angstrom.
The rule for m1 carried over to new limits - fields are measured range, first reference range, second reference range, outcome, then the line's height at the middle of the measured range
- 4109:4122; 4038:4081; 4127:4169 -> 1.60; 27.4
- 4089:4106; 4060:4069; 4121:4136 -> 2.73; 28.6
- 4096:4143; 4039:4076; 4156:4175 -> 2.30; 26.8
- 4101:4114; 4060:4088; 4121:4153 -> 1.63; 27.9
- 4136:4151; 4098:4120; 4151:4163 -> -0.71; 26.2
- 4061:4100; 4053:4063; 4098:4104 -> 1.85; 27.8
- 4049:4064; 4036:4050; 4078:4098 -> -0.60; 27.5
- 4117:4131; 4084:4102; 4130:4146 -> 0.01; 26.5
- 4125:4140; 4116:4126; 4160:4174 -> -1.01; 26.3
